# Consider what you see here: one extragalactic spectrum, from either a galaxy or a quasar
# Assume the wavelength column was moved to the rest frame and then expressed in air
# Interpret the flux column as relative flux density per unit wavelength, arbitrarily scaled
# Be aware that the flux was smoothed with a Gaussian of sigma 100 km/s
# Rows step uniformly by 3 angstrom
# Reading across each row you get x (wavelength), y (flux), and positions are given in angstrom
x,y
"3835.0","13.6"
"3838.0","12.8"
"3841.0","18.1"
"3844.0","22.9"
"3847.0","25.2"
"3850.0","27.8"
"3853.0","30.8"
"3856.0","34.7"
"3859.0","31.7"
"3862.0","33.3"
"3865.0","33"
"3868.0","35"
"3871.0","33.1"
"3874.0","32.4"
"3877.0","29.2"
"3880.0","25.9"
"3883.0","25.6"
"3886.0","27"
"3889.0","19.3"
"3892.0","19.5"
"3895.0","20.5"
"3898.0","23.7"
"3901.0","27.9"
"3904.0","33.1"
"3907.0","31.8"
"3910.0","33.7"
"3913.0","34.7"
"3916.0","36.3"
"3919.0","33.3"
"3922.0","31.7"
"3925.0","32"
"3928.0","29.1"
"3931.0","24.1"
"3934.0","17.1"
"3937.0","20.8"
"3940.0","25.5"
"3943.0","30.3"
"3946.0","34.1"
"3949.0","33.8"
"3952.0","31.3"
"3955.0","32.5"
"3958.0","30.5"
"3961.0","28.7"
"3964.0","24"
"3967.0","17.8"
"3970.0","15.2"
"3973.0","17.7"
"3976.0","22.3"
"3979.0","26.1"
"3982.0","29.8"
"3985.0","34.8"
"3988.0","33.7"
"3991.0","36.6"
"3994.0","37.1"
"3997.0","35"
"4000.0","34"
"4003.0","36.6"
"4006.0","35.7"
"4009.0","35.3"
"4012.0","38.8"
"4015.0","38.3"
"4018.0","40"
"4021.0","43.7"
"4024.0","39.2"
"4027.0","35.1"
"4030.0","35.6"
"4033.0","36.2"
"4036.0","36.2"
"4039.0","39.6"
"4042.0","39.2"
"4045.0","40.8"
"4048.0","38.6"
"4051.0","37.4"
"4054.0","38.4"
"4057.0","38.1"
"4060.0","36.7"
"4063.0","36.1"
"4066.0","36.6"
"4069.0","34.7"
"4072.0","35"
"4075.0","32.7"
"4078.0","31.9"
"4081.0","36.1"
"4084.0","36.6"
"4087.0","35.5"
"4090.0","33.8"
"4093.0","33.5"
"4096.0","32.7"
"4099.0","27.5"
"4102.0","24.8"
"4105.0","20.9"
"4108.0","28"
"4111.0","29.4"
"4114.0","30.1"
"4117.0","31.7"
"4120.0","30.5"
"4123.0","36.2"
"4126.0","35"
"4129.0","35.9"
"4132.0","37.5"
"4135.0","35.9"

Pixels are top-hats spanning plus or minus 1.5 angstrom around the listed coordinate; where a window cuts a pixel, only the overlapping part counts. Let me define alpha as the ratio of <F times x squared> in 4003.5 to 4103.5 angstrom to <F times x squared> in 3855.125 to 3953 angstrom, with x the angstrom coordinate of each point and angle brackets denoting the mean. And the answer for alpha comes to 1.33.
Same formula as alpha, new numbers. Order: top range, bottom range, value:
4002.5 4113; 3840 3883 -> 1.32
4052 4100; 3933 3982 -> 1.44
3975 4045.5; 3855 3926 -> 1.28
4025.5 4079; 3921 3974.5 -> 1.46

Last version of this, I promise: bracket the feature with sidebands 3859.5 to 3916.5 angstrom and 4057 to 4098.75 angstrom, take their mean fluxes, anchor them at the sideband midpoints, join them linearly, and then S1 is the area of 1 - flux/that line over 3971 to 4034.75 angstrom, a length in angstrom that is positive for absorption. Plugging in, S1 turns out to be -3.3 angstrom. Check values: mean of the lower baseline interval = 29.1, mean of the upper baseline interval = 34.7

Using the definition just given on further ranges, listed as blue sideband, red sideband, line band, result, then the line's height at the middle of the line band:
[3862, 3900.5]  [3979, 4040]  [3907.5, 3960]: 1.4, 31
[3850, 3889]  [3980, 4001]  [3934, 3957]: 2.7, 32.8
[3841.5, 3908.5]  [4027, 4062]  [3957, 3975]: 6.0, 33.3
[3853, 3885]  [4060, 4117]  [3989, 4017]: -4.1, 31.8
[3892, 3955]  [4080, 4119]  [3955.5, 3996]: 2.9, 29.6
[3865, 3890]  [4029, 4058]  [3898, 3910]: 0.0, 30.4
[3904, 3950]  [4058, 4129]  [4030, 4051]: -4.3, 31.7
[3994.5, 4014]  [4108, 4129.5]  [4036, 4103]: -3.0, 33.8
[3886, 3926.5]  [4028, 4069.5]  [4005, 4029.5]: -1.8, 35.6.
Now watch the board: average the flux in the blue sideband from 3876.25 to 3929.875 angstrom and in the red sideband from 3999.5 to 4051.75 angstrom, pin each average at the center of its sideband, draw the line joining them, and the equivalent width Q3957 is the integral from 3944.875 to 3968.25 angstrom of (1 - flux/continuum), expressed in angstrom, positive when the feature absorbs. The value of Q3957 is 2.4 angstrom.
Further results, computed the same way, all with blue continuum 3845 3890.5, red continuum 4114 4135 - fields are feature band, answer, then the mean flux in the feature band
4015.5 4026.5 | -2.7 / 40.2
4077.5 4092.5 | -0.6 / 34.9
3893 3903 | 1.9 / 24.3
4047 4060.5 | -2.0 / 37.9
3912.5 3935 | 0.5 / 29.9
